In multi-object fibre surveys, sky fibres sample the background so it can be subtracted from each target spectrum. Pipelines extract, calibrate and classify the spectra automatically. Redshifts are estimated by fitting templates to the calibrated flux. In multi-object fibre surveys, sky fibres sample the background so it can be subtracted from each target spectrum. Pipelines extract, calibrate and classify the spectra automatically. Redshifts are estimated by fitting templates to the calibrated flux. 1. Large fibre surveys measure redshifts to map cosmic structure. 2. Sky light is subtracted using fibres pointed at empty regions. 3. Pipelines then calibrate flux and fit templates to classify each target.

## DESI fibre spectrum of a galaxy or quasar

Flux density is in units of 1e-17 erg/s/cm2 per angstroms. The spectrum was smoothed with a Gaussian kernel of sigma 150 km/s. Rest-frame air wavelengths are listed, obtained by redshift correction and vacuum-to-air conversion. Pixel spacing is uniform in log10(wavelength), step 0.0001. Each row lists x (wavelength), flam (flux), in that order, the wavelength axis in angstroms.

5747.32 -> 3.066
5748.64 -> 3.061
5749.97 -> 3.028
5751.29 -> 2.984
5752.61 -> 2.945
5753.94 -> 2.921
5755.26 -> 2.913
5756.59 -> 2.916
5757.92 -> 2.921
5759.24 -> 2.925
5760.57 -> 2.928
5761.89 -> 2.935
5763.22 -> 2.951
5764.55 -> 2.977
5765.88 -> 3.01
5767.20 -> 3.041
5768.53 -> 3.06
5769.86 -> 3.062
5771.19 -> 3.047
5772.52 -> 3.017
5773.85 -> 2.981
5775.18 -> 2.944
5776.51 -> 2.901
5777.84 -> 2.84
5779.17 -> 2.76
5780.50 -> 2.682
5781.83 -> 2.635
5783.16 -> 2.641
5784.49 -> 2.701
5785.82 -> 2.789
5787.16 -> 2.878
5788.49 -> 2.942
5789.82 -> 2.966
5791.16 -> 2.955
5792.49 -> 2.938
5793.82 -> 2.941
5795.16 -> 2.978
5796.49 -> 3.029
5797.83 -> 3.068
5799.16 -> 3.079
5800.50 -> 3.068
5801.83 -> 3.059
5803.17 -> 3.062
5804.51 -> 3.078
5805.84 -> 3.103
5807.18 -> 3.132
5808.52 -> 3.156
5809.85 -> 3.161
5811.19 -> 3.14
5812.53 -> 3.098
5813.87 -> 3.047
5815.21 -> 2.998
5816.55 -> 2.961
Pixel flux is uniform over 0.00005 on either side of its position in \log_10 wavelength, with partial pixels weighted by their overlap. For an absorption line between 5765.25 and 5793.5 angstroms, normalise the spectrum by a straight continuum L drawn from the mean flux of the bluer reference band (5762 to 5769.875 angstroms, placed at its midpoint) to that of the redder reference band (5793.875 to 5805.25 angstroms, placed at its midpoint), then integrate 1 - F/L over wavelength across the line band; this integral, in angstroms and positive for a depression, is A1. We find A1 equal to 1.2 angstroms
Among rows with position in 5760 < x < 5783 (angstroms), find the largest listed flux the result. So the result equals 3.062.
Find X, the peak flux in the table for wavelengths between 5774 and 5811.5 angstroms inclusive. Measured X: 3.161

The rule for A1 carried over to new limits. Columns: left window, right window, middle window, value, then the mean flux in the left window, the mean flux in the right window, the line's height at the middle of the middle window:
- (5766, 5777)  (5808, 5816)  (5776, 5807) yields 1.3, 3.01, 3.1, 3.05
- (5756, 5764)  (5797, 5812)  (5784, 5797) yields 0.6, 2.93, 3.1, 3.05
